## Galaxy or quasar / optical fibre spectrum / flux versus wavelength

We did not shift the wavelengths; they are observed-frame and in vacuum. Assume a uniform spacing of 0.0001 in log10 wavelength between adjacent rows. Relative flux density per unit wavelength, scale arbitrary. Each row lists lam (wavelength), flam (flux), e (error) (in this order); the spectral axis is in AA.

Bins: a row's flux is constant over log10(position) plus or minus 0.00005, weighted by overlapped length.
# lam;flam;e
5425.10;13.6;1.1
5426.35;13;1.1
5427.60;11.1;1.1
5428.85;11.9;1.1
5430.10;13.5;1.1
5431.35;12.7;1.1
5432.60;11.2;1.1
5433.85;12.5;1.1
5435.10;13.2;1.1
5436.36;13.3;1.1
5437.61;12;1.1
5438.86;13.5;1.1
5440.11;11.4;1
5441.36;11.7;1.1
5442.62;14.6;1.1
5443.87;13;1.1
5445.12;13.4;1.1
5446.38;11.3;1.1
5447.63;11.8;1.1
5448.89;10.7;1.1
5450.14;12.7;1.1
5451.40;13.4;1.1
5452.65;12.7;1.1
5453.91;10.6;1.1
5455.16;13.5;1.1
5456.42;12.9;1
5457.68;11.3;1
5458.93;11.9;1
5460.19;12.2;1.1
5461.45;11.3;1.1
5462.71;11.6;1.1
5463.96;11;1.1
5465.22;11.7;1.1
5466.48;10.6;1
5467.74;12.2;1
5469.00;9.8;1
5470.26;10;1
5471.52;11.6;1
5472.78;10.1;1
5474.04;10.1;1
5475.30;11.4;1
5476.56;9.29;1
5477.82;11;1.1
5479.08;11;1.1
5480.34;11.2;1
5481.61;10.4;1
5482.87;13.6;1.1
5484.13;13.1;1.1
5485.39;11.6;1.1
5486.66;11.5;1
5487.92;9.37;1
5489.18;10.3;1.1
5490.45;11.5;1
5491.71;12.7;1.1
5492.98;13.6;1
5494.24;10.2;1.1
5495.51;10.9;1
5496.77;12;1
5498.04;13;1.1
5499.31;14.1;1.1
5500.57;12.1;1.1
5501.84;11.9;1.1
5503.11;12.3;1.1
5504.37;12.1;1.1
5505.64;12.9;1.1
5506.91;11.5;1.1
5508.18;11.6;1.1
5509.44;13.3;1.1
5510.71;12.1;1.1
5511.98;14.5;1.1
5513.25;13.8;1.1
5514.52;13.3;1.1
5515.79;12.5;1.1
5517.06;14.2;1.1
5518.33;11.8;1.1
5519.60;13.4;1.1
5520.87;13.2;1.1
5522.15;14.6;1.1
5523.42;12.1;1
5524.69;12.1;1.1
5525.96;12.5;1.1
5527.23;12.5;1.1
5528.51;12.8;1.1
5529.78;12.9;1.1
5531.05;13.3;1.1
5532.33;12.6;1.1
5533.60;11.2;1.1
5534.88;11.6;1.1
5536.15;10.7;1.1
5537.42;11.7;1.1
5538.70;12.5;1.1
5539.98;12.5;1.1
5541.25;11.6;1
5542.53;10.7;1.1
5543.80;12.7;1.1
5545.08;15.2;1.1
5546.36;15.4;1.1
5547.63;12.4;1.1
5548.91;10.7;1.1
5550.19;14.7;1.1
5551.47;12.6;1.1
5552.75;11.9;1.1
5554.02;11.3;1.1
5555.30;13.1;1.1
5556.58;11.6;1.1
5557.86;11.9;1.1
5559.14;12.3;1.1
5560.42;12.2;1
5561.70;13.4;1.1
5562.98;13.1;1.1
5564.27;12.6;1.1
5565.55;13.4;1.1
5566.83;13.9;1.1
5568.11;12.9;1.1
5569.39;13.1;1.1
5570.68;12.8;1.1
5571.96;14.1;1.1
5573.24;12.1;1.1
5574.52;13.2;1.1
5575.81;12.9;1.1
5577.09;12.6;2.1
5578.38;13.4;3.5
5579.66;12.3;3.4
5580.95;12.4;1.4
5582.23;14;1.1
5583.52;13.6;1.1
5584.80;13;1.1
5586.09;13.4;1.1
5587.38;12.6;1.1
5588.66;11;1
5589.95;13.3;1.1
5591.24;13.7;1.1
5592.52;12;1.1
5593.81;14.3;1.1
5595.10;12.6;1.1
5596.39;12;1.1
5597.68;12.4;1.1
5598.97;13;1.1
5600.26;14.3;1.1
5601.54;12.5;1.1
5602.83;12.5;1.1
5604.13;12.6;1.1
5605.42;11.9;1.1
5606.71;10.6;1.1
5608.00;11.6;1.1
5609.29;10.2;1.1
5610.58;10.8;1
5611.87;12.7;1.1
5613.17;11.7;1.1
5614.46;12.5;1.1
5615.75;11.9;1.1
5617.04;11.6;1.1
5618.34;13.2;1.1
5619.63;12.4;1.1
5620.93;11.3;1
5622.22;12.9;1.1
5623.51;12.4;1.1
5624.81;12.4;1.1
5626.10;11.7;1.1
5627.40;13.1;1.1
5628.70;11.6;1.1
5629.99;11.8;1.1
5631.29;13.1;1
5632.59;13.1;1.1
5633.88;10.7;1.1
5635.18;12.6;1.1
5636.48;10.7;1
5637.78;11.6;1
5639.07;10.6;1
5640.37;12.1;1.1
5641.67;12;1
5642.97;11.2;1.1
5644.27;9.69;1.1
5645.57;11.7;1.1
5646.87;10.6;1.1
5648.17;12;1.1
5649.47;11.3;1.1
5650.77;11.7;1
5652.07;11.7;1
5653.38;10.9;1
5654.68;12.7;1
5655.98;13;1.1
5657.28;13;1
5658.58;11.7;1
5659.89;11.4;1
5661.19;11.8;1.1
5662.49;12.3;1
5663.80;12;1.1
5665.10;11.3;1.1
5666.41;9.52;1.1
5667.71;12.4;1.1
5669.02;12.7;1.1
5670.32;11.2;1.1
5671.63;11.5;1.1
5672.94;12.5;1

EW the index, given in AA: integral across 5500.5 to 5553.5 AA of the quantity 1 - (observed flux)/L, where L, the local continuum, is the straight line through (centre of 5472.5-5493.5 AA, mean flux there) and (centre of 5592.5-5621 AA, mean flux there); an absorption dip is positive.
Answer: -4.6 AA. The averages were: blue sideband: 11.3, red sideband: 12.2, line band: 12.6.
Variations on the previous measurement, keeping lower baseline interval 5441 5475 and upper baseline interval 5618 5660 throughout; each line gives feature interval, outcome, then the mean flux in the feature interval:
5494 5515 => -1.2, 12.5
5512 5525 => -1.5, 13.2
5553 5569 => -1.1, 12.6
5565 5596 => -3.1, 13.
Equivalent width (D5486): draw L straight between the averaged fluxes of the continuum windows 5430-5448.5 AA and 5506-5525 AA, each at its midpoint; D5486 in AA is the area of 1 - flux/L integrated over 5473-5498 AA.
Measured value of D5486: 2.9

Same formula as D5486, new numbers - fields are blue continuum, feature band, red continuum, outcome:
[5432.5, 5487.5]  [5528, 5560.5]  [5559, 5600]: 0.5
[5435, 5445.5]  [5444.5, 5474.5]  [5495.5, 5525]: 2.9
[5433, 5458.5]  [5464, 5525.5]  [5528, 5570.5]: 2.8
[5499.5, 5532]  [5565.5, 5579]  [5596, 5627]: -0.8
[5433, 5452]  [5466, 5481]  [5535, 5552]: 2.2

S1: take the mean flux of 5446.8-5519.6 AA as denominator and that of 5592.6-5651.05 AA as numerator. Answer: 1.0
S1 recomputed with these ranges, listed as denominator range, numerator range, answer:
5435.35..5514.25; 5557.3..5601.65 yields 1.09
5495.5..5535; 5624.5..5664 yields 0.93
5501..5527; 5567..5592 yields 1.02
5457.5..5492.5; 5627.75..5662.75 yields 1.05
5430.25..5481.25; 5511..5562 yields 1.07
